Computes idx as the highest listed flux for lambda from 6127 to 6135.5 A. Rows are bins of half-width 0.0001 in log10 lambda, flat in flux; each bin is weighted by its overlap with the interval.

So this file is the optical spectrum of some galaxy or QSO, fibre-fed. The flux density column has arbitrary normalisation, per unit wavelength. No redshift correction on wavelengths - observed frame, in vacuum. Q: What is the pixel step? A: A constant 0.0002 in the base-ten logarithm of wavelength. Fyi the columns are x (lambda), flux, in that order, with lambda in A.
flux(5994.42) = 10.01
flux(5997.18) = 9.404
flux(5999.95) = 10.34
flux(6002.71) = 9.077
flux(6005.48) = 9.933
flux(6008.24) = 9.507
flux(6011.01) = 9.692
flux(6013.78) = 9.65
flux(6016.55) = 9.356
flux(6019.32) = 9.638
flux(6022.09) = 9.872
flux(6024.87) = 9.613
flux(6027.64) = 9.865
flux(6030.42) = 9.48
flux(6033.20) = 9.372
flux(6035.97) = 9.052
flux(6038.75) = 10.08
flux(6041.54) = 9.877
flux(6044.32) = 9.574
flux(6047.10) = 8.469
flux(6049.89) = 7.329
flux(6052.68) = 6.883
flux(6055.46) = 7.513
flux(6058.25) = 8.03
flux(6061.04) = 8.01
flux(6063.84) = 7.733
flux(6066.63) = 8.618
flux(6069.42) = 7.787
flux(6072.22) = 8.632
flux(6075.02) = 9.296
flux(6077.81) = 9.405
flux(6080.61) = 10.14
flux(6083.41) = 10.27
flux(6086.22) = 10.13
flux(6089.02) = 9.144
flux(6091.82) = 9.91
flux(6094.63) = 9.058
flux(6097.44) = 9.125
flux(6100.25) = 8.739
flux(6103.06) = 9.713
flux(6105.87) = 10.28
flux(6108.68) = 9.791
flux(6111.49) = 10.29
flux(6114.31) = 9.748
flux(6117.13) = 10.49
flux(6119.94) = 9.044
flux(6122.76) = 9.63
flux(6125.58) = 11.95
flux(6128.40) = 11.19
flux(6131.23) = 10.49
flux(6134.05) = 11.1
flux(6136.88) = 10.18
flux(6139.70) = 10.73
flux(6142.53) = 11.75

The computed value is 11.19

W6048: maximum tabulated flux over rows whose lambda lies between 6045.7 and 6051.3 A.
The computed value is 8.469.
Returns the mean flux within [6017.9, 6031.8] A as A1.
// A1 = 9.69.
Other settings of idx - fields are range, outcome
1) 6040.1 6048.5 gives 9.877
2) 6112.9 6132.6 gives 11.95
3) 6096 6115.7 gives 10.29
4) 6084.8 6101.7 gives 10.13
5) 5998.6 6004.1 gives 10.34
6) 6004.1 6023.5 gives 9.933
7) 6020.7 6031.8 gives 9.872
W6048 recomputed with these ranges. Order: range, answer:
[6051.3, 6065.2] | 8.03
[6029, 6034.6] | 9.48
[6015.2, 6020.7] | 9.638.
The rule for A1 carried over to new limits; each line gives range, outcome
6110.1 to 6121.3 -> 9.9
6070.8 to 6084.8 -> 9.55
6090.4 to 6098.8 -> 9.36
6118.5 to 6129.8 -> 10.5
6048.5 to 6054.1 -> 7.11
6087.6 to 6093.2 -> 9.54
